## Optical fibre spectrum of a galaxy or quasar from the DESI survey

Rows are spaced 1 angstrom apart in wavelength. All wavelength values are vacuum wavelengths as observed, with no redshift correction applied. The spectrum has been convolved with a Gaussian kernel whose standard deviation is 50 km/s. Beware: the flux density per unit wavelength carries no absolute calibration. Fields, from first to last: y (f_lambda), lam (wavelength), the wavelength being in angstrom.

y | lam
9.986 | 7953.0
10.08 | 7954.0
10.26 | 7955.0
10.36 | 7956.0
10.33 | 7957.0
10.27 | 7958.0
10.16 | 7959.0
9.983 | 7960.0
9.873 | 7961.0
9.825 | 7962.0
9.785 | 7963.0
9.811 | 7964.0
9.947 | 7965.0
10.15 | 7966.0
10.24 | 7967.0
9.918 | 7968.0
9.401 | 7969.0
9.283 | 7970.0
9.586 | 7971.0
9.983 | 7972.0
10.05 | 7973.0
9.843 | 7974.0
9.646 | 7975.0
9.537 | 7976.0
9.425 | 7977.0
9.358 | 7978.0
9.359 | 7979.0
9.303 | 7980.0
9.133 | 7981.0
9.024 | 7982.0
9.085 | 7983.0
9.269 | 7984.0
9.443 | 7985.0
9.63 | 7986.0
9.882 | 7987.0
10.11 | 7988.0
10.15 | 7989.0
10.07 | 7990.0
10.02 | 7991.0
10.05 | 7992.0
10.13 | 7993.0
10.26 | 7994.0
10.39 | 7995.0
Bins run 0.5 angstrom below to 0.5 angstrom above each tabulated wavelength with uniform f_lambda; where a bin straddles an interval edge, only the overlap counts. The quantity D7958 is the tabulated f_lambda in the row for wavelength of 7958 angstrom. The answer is 10.27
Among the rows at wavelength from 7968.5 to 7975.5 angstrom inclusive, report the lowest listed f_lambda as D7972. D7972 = 9.283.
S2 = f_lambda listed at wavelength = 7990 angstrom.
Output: 10.07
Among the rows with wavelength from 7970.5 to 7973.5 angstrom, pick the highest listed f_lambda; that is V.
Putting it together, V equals 10.05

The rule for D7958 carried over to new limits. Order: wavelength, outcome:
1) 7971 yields 9.586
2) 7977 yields 9.425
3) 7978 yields 9.358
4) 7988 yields 10.11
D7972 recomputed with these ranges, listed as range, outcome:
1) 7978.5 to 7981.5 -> 9.133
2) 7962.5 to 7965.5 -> 9.785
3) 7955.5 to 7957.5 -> 10.33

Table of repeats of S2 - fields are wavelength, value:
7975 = 9.646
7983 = 9.085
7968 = 9.918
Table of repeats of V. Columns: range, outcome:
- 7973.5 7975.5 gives 9.843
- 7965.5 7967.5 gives 10.24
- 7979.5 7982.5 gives 9.303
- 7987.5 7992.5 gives 10.15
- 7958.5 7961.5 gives 10.16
